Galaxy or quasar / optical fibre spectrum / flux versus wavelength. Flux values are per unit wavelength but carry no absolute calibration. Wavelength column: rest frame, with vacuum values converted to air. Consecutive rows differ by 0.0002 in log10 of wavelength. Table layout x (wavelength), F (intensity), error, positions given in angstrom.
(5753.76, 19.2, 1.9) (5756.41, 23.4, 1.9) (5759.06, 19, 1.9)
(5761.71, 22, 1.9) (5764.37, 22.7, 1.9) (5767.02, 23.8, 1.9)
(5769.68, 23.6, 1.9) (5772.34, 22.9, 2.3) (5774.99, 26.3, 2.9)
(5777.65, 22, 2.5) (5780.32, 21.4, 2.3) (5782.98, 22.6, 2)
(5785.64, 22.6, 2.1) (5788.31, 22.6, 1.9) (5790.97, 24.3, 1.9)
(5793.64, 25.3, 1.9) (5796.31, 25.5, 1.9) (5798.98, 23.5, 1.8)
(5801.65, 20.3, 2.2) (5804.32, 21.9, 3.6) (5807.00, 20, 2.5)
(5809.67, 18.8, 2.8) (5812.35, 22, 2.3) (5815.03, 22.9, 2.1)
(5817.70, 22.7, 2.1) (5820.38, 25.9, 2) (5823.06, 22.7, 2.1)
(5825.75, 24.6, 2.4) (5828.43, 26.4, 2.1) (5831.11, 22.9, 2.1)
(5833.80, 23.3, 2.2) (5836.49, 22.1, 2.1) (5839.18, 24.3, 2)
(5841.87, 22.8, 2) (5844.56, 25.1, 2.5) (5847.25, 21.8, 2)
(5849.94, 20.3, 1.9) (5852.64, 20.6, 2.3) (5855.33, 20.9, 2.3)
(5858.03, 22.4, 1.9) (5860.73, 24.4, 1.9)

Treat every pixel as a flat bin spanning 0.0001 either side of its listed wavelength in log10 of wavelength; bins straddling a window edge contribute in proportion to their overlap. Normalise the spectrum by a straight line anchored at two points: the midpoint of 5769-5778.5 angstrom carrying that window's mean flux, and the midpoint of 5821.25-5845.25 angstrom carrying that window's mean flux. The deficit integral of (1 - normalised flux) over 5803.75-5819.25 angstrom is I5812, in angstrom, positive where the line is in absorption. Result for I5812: 1.55 angstrom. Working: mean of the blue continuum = 23.8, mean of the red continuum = 23.8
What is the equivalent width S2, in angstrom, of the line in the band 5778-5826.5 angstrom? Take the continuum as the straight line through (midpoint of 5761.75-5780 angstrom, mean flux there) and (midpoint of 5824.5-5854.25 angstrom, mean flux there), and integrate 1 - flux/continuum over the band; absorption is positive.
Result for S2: 1.03 angstrom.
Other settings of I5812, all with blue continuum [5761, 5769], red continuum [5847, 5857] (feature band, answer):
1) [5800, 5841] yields -2.2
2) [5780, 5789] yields 0.0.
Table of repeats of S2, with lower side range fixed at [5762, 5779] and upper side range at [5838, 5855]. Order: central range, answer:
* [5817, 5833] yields -1.1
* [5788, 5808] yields 0.1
